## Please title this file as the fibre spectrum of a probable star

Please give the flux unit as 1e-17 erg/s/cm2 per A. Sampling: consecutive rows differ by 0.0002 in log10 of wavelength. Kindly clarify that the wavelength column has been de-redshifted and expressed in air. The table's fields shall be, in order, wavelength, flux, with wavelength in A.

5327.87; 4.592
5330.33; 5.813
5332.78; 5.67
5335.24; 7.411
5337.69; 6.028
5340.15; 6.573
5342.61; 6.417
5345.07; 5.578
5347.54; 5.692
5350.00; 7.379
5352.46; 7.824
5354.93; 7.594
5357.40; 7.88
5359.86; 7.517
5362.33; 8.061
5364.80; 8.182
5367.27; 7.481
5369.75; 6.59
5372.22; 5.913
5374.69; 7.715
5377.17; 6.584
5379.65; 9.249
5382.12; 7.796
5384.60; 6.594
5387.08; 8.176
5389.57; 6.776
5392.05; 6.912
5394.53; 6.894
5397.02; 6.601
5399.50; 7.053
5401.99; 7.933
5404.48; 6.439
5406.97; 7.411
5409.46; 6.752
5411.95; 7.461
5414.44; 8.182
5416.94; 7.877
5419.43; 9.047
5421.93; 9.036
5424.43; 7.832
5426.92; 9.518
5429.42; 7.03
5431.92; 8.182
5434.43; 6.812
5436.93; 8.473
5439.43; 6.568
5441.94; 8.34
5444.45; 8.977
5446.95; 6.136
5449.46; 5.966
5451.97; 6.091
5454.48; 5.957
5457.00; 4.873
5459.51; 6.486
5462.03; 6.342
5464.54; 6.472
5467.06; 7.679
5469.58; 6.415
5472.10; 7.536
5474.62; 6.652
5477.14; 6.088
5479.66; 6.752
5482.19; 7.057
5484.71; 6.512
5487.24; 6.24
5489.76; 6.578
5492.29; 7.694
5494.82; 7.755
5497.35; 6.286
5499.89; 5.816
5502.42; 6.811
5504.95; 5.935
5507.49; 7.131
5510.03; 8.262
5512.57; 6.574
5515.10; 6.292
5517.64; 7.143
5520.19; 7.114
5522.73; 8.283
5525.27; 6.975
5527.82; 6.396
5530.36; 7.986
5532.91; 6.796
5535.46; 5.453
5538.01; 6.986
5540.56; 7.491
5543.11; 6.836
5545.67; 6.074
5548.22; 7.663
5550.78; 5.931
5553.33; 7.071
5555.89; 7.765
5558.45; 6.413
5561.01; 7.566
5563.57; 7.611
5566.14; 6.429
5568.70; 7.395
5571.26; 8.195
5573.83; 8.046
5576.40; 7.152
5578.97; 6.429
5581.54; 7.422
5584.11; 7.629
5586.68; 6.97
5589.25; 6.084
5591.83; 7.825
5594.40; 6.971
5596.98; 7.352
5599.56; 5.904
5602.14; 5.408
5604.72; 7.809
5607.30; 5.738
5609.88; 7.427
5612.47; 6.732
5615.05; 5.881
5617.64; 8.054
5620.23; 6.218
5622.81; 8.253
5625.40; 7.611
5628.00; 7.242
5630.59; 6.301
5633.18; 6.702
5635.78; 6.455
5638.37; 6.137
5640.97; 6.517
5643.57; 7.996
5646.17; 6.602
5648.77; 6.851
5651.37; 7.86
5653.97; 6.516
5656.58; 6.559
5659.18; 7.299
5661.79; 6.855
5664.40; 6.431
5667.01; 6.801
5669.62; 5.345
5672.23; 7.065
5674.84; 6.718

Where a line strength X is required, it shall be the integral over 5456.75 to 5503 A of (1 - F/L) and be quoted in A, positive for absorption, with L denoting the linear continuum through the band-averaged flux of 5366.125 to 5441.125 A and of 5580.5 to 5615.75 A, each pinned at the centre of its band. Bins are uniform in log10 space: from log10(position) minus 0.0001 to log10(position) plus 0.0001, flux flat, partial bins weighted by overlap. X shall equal 3.6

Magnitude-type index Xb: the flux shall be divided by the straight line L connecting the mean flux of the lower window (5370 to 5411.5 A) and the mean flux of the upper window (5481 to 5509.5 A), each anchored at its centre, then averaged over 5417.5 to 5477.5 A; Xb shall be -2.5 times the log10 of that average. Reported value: -0.04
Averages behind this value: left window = 7.17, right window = 6.75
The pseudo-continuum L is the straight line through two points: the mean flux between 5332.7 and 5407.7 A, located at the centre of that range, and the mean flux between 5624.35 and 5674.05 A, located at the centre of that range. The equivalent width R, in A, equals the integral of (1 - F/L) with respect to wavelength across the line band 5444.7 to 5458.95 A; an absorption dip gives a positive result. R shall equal 1.9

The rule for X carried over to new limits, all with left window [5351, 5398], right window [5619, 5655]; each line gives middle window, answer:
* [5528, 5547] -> 0.9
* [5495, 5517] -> 1.4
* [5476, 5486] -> 0.8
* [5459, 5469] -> 0.7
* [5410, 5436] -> -2.7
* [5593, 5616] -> 1.3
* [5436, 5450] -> -0.4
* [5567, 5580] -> -0.7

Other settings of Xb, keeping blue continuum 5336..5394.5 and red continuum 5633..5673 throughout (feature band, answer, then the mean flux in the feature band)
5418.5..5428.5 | -0.24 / 8.79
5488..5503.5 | 0.03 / 6.81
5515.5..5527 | -0.05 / 7.25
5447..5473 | 0.11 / 6.35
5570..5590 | -0.06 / 7.27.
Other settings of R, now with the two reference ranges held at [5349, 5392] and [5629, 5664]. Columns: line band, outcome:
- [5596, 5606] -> 0.47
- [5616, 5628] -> -1.02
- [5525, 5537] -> 0.65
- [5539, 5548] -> 0.19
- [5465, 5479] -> 0.75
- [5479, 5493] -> 0.83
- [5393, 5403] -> 0.42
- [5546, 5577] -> -0.97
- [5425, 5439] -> -1.12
